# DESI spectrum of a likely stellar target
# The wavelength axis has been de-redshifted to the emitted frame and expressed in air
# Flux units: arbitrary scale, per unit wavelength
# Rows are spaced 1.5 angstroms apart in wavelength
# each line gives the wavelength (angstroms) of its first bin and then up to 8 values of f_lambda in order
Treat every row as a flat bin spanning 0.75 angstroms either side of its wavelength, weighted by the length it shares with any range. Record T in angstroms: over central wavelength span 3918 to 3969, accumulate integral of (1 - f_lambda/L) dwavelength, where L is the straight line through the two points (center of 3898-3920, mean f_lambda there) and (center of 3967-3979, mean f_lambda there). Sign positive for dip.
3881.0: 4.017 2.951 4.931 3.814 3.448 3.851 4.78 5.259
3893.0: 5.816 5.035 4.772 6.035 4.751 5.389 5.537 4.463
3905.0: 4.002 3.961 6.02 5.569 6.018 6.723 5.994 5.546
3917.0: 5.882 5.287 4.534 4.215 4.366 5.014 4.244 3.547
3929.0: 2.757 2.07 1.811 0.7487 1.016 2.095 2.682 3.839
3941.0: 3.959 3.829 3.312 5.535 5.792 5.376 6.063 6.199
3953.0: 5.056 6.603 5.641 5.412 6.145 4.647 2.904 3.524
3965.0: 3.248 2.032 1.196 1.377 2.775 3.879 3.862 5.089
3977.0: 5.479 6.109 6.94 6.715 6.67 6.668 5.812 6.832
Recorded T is 5.05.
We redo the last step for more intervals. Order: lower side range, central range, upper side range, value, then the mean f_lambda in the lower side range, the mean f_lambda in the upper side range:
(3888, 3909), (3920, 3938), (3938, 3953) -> 7.1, 5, 4.78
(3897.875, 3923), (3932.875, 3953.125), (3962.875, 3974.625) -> -1.3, 5.23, 2.72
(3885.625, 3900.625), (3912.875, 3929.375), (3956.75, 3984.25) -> -0.3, 4.85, 4.38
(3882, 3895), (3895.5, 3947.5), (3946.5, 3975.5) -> 0.9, 4.45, 4.31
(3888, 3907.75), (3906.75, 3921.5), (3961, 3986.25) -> -2.4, 4.94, 4.34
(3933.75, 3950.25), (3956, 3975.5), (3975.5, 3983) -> 6.2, 3.79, 6.22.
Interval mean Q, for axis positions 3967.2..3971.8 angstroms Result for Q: 1.81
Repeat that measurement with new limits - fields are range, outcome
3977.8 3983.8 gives 6.61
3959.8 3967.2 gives 3.27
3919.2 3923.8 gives 4.39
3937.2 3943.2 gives 3.56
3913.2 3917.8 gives 5.81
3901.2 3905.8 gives 4.67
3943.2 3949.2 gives 4.99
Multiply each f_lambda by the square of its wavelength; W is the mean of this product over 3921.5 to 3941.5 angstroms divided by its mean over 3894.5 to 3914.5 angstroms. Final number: 0.57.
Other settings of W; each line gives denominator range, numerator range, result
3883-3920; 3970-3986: 1.10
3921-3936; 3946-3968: 1.65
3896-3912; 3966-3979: 0.70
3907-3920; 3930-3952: 0.64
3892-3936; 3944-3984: 1.08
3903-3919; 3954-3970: 0.73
